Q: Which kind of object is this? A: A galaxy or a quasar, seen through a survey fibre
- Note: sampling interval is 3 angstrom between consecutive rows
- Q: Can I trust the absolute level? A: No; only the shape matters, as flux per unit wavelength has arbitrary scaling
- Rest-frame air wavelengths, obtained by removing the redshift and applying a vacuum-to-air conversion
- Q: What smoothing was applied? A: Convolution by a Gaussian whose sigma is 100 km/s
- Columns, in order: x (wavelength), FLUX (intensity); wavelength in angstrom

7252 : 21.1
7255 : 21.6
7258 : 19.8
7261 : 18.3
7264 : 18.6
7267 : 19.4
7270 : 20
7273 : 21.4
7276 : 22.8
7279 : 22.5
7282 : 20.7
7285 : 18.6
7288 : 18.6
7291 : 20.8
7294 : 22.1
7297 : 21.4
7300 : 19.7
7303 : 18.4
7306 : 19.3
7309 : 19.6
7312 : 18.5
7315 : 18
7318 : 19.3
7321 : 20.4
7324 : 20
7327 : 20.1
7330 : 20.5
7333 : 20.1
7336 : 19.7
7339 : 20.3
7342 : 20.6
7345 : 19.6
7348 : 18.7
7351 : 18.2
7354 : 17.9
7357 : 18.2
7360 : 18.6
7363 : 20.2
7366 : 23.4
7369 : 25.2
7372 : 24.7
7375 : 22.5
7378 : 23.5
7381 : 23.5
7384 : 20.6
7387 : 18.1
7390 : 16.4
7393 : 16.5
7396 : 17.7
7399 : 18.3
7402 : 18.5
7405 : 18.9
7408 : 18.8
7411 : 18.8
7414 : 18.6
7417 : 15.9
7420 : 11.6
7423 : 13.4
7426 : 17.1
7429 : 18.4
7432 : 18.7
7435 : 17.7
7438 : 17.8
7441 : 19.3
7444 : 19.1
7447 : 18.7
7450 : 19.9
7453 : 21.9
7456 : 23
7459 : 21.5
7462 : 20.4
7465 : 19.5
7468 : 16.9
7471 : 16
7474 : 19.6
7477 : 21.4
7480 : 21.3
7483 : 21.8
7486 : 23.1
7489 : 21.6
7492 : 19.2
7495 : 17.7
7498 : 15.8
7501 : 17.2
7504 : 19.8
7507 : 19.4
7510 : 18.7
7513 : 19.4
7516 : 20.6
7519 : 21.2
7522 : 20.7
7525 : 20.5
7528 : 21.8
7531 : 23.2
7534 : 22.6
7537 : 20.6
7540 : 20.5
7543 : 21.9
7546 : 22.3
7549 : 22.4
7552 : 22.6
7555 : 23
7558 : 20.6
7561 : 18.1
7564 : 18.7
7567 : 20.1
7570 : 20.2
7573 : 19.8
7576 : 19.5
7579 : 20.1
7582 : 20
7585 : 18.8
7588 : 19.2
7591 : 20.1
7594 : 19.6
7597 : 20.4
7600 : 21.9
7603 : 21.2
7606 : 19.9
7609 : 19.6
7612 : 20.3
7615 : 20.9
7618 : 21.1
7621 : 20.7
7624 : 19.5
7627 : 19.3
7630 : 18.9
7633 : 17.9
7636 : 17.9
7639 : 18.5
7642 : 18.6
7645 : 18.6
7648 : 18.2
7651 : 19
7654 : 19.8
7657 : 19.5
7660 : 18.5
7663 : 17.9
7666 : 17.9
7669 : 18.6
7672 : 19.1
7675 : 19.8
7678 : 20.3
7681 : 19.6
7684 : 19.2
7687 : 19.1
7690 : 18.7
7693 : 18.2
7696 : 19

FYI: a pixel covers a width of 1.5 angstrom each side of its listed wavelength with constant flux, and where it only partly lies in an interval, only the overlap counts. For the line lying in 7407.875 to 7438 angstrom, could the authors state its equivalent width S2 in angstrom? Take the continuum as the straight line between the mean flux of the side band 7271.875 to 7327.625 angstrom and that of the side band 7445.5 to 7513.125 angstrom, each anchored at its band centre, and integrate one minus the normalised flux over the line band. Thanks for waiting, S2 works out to 4.5 angstrom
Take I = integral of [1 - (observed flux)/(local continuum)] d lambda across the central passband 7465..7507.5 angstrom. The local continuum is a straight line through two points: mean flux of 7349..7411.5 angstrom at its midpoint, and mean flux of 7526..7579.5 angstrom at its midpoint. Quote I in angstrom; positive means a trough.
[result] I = 2.58 angstrom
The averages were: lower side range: 19.9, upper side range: 21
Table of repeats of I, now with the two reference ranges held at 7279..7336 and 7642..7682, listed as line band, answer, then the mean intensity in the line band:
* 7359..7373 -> -1.97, 22.5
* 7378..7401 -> 0.72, 19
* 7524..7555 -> -4.26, 21.9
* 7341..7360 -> 0.91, 18.8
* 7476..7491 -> -1.82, 21.8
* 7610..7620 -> -0.85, 20.7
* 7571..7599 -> -0.90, 19.8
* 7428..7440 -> 0.83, 18.2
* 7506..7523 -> -0.58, 20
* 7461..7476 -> 0.72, 18.5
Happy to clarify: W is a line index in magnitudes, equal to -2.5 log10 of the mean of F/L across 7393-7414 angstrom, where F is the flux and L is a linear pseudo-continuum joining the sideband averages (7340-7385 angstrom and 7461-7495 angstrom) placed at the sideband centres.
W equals 0.13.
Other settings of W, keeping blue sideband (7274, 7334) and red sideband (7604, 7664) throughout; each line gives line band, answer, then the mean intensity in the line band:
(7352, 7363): 0.08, 18.5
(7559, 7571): 0.01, 19.3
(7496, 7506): 0.11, 17.7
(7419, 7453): 0.12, 17.7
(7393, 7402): 0.12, 17.8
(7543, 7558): -0.15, 22.3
